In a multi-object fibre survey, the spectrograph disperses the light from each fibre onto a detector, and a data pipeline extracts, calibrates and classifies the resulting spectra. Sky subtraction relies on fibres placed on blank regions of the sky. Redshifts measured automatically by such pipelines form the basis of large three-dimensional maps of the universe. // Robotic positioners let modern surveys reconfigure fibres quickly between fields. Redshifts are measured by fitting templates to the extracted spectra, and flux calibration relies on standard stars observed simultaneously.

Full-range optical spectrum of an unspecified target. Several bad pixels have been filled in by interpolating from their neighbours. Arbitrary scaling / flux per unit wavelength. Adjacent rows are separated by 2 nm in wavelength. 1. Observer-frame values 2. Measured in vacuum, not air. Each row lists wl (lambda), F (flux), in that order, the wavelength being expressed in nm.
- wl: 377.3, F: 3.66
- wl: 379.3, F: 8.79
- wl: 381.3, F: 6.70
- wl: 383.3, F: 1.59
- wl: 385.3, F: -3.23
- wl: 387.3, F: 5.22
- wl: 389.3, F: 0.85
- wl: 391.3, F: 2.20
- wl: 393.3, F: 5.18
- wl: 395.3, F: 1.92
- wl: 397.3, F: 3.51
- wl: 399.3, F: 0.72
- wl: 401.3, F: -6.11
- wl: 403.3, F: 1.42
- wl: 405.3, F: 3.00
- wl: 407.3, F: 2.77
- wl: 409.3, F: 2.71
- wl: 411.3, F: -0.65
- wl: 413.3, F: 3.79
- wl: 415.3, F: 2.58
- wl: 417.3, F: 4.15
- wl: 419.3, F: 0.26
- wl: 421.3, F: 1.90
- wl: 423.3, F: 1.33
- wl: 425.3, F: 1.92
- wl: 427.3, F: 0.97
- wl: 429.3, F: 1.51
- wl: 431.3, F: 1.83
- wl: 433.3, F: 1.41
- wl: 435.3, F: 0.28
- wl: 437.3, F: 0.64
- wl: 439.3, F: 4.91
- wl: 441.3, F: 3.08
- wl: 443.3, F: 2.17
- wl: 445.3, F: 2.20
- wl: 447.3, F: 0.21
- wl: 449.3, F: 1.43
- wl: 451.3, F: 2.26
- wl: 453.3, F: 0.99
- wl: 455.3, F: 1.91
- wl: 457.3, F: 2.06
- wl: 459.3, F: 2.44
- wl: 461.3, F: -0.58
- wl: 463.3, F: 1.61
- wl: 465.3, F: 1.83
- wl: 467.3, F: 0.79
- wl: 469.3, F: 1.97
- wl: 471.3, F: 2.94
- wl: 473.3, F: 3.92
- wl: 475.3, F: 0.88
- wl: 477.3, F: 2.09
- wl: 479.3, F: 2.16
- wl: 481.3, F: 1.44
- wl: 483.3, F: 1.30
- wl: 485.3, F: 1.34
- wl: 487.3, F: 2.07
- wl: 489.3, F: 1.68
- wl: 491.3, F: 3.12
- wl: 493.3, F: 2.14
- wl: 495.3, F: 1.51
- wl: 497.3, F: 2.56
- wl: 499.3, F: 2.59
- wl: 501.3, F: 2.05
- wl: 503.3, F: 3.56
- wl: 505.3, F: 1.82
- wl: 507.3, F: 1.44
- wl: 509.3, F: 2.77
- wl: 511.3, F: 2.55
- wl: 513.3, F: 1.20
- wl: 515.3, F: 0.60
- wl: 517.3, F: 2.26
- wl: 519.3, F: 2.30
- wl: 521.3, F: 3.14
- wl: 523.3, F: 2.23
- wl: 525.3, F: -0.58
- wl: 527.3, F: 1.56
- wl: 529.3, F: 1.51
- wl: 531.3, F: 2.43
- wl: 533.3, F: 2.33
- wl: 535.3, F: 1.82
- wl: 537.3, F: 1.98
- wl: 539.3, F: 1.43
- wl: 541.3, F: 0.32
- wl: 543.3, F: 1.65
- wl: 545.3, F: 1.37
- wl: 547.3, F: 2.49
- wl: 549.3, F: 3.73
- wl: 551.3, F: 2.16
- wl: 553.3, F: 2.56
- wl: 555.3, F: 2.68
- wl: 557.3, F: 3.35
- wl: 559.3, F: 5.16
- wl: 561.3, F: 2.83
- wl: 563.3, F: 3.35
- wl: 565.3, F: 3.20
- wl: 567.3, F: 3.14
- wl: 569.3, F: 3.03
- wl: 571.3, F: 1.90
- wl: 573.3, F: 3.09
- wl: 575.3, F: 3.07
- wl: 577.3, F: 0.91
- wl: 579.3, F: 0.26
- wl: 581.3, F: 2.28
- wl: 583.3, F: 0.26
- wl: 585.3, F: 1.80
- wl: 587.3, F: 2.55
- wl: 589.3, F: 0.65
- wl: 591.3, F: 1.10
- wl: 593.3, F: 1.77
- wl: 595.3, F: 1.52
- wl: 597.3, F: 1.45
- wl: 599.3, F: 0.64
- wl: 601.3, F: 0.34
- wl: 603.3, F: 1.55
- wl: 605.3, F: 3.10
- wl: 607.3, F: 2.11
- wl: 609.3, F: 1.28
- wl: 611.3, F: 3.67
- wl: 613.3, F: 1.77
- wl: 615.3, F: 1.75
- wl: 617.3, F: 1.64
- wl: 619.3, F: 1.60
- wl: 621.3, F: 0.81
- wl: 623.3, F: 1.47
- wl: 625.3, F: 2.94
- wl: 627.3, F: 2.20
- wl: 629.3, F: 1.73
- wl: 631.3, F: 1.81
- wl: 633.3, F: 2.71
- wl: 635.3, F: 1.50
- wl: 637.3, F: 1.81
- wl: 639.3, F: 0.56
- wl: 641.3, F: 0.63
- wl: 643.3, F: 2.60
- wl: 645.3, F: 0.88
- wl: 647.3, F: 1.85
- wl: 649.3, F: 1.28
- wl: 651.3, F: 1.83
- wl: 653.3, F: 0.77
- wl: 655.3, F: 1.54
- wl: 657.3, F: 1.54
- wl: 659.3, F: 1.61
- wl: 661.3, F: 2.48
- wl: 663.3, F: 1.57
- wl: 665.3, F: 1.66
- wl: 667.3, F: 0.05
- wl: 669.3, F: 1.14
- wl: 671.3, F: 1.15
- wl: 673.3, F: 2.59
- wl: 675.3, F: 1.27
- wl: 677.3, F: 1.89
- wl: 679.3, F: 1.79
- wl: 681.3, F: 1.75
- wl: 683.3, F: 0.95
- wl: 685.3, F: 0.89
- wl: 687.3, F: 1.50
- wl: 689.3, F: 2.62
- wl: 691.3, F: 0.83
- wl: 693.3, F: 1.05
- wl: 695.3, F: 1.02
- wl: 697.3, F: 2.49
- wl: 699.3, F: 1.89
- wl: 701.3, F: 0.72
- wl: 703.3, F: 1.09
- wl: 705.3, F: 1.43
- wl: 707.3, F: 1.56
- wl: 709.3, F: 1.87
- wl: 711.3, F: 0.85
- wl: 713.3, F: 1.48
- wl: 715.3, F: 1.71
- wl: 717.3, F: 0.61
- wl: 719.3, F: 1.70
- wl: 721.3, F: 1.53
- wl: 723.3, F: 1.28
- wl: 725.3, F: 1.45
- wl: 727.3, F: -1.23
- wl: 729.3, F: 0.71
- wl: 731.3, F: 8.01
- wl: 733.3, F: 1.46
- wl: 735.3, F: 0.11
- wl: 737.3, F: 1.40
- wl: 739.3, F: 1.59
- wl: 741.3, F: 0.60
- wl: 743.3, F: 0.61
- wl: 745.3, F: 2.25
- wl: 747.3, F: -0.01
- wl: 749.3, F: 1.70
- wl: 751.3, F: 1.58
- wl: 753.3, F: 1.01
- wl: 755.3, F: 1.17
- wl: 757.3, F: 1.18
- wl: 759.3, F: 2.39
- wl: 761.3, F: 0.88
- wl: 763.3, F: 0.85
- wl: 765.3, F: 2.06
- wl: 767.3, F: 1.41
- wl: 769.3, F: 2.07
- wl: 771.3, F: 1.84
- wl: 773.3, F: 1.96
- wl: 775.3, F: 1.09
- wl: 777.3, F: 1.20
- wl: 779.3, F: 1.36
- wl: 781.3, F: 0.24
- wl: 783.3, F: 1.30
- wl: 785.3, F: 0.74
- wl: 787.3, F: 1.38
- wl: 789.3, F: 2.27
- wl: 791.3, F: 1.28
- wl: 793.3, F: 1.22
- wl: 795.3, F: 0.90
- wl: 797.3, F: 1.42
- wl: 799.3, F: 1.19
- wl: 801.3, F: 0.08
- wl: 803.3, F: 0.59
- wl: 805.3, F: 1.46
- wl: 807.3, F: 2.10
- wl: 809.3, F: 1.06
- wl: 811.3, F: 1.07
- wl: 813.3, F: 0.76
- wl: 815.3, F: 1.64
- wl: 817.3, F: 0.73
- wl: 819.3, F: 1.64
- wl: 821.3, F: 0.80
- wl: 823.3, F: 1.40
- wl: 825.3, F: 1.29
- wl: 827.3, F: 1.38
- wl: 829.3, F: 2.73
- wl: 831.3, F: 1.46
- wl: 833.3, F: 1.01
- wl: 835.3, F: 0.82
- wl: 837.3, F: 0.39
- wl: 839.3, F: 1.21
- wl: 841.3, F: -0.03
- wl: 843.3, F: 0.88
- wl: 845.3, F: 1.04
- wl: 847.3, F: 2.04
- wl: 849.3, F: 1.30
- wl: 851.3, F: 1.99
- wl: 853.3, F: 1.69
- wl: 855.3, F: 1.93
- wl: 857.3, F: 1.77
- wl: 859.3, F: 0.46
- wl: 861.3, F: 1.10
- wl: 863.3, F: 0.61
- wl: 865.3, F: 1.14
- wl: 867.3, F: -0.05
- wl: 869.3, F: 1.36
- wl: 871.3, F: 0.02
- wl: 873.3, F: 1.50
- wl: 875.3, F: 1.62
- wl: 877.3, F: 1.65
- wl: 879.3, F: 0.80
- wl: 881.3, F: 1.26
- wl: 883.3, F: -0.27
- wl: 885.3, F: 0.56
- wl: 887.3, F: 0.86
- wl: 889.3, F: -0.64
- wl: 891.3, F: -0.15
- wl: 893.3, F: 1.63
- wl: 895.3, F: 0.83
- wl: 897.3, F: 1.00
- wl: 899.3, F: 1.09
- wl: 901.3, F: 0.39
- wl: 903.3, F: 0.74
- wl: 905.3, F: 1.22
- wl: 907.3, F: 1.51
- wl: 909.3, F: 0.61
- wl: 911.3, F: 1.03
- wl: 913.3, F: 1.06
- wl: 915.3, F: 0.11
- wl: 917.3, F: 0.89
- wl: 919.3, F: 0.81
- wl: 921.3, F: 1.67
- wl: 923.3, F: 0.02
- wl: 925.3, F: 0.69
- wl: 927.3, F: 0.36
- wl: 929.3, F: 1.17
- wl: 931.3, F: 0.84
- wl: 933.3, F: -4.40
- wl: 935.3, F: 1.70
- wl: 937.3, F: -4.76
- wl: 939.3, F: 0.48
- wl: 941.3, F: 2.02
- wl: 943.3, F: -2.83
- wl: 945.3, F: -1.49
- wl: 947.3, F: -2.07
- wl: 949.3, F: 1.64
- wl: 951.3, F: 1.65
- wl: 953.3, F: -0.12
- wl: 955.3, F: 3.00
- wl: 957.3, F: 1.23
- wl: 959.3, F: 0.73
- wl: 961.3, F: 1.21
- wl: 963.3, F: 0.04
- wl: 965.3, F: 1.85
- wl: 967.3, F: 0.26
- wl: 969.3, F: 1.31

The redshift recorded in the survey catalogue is 0.11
